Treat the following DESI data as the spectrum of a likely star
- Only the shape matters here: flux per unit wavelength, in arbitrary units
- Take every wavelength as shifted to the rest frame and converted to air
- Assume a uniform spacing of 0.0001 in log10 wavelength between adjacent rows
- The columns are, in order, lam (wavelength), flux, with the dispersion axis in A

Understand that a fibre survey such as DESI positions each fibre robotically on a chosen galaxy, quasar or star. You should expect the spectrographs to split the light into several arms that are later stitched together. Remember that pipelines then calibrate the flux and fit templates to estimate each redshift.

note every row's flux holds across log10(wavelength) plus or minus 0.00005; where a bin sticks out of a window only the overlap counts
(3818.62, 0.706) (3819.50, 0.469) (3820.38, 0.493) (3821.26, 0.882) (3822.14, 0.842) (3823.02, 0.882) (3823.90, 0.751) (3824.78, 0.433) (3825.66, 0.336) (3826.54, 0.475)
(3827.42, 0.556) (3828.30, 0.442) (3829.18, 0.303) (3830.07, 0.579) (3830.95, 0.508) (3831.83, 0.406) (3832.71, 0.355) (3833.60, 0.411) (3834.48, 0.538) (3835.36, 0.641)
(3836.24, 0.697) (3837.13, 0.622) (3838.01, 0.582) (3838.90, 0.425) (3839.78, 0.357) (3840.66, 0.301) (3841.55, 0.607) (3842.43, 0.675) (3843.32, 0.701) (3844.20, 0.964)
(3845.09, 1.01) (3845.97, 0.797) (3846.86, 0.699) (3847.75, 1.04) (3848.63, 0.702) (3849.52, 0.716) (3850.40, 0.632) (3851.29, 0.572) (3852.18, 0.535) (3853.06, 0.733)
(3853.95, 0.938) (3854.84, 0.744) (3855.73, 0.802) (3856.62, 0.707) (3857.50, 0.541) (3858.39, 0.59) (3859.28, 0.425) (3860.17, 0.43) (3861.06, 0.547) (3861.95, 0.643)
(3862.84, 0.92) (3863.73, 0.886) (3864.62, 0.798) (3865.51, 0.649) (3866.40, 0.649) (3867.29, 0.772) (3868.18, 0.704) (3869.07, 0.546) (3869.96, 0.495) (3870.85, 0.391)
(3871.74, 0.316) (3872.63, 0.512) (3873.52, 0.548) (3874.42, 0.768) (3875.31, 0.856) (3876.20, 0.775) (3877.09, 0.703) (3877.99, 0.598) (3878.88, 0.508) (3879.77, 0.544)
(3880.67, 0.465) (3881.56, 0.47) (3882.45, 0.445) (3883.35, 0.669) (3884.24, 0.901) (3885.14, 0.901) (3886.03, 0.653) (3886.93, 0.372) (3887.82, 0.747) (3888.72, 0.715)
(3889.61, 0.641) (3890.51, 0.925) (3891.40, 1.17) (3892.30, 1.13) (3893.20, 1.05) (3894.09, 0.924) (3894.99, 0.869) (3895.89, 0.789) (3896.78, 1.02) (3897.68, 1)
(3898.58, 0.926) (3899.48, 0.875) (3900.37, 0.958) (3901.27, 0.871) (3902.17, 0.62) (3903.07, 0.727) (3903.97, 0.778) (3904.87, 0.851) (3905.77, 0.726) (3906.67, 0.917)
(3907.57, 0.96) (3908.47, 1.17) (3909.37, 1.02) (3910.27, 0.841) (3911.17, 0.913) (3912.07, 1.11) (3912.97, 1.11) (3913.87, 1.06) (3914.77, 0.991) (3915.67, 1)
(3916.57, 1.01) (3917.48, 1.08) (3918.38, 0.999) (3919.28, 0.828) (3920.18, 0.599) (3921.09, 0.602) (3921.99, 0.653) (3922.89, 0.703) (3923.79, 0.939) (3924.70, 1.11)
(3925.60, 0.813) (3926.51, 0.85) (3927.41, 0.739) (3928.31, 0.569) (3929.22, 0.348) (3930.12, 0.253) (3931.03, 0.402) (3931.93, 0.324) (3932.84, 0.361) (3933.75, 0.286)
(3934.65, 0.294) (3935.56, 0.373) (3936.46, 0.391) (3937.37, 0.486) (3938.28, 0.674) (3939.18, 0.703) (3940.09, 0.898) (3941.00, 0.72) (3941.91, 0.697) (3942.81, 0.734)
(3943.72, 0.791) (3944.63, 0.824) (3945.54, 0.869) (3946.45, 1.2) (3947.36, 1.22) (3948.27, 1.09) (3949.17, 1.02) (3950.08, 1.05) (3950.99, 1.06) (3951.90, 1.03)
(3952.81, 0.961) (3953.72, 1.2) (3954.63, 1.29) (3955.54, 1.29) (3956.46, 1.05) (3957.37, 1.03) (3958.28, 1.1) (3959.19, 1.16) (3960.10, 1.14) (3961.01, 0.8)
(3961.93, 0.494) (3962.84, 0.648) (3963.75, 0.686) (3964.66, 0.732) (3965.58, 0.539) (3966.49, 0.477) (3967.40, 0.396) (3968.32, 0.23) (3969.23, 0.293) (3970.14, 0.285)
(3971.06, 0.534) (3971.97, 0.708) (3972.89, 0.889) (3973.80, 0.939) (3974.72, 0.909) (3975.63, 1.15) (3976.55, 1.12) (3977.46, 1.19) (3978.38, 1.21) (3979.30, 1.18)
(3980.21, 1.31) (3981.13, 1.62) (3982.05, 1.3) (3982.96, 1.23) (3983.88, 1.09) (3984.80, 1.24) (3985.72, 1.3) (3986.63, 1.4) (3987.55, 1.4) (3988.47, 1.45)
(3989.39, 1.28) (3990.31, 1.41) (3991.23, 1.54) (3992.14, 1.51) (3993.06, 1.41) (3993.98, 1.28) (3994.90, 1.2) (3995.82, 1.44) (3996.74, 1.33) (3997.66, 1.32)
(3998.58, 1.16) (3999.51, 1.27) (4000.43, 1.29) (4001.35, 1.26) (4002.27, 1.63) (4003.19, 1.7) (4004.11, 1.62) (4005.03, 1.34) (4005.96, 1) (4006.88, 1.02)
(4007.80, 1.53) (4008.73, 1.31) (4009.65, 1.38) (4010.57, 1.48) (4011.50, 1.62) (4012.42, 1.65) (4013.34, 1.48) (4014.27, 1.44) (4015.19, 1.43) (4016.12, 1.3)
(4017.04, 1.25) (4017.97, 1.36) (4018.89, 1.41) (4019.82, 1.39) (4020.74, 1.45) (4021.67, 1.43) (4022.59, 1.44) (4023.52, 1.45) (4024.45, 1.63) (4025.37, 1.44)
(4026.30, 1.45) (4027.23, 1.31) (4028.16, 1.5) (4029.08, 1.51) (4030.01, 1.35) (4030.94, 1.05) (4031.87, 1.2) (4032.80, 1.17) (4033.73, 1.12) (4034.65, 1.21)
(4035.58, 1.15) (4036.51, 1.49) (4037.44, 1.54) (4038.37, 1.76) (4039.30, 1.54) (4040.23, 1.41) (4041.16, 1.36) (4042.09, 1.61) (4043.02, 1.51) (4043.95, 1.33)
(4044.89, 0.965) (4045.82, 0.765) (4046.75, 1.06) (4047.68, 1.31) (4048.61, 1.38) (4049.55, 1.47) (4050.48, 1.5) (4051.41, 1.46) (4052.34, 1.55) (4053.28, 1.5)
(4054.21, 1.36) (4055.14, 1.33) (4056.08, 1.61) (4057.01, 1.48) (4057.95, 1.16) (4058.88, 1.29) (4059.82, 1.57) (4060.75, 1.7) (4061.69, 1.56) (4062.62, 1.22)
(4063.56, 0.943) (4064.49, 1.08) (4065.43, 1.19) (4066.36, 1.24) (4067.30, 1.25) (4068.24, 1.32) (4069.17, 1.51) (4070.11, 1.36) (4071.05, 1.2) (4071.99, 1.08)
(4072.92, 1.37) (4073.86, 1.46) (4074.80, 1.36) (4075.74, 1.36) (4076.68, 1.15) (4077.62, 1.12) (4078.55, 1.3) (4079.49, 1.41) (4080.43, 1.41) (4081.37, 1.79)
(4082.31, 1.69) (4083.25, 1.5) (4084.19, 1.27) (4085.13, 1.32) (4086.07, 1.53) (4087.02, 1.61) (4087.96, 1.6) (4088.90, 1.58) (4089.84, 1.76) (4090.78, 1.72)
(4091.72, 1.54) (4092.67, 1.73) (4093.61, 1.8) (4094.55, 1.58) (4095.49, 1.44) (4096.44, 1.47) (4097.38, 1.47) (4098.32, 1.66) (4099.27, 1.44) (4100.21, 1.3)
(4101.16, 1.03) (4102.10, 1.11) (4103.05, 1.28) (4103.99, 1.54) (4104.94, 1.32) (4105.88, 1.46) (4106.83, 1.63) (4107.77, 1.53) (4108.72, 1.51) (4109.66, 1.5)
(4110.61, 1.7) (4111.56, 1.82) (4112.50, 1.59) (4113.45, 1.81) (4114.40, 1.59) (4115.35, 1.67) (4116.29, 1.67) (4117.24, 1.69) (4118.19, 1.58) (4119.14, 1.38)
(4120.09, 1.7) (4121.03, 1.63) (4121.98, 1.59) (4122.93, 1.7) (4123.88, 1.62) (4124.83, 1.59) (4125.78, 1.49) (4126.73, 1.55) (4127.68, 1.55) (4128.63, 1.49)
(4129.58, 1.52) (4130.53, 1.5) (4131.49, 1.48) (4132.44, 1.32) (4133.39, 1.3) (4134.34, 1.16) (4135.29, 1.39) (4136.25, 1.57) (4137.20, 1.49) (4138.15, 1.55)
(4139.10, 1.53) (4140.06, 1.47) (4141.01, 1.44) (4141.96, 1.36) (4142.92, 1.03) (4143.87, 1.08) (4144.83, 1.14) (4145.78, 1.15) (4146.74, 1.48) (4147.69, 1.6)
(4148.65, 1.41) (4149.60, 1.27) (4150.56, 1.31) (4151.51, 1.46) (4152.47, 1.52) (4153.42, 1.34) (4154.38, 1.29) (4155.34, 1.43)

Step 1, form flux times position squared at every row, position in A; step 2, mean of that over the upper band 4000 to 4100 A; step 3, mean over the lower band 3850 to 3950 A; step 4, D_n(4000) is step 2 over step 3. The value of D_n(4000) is 2.0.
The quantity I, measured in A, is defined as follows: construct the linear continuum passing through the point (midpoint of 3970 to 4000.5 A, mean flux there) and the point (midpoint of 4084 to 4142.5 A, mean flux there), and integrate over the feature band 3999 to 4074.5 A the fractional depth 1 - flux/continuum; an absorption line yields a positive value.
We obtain -2.0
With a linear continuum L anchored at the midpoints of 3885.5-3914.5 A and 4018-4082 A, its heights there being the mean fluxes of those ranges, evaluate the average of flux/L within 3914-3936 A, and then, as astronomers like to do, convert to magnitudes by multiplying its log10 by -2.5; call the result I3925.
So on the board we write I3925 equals 0.38 mag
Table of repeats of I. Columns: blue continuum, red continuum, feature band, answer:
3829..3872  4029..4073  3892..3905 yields -1.56 A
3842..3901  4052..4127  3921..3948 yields 7.92 A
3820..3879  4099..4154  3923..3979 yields 9.30 A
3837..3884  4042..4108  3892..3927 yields -3.98 A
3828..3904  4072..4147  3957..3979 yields 5.11 A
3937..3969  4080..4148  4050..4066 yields -1.31 A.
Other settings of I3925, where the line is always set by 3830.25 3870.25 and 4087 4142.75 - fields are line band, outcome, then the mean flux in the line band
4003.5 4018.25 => -0.180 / 1.39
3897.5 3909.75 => -0.076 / 0.882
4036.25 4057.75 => -0.082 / 1.4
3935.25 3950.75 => 0.172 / 0.816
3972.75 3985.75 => -0.103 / 1.18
